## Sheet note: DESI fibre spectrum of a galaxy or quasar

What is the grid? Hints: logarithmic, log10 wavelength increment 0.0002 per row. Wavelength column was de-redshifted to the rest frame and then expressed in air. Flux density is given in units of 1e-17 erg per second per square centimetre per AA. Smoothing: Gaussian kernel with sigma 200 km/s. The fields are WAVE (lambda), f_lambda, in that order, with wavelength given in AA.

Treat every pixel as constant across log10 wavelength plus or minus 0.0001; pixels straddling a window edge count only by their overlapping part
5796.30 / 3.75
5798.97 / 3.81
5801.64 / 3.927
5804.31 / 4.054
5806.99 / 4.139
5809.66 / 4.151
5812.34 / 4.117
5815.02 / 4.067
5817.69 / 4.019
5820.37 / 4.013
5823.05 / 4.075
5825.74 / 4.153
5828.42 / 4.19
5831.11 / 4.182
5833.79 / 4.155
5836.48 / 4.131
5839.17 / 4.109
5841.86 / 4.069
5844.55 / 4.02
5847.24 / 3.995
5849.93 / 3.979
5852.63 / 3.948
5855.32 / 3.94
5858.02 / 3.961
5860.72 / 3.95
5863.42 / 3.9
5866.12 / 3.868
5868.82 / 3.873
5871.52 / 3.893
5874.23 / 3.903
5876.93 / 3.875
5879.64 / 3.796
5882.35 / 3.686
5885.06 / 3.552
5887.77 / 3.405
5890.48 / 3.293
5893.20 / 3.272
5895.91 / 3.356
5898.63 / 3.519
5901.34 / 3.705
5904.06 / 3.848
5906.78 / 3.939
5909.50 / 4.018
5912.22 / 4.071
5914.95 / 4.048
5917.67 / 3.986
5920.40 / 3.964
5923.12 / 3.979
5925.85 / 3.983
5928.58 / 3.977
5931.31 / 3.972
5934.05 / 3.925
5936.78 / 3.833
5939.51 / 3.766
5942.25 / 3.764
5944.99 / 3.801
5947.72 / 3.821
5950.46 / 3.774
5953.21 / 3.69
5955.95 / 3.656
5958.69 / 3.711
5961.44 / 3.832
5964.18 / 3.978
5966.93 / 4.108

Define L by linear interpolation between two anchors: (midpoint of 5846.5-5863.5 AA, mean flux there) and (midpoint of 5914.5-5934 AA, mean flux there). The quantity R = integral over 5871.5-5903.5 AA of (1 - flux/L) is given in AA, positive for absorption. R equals 3.0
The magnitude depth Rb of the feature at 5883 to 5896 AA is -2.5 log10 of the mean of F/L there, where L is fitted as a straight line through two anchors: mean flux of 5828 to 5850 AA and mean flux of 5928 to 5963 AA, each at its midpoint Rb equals 0.17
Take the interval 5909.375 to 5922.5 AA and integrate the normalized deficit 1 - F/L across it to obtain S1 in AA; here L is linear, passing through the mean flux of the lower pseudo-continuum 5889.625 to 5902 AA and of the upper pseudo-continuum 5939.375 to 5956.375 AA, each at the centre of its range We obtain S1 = -1.7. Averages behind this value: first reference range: 3.42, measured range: 4.02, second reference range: 3.76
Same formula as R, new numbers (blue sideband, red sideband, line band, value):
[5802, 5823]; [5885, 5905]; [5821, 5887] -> -3.2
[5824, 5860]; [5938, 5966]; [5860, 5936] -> 2.2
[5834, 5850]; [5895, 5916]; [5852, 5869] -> 0.3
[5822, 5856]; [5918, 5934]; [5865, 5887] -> 1.3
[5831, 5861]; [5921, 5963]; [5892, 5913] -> 1.1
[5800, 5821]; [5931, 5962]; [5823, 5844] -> -0.6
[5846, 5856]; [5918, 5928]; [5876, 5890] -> 1.2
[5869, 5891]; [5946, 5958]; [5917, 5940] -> -1.3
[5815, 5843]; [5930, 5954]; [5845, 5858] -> 0.3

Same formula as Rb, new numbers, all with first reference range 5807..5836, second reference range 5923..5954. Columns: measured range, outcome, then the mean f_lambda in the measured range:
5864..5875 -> 0.03 mag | 3.88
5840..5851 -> 0.01 mag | 4.02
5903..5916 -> -0.02 mag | 3.99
